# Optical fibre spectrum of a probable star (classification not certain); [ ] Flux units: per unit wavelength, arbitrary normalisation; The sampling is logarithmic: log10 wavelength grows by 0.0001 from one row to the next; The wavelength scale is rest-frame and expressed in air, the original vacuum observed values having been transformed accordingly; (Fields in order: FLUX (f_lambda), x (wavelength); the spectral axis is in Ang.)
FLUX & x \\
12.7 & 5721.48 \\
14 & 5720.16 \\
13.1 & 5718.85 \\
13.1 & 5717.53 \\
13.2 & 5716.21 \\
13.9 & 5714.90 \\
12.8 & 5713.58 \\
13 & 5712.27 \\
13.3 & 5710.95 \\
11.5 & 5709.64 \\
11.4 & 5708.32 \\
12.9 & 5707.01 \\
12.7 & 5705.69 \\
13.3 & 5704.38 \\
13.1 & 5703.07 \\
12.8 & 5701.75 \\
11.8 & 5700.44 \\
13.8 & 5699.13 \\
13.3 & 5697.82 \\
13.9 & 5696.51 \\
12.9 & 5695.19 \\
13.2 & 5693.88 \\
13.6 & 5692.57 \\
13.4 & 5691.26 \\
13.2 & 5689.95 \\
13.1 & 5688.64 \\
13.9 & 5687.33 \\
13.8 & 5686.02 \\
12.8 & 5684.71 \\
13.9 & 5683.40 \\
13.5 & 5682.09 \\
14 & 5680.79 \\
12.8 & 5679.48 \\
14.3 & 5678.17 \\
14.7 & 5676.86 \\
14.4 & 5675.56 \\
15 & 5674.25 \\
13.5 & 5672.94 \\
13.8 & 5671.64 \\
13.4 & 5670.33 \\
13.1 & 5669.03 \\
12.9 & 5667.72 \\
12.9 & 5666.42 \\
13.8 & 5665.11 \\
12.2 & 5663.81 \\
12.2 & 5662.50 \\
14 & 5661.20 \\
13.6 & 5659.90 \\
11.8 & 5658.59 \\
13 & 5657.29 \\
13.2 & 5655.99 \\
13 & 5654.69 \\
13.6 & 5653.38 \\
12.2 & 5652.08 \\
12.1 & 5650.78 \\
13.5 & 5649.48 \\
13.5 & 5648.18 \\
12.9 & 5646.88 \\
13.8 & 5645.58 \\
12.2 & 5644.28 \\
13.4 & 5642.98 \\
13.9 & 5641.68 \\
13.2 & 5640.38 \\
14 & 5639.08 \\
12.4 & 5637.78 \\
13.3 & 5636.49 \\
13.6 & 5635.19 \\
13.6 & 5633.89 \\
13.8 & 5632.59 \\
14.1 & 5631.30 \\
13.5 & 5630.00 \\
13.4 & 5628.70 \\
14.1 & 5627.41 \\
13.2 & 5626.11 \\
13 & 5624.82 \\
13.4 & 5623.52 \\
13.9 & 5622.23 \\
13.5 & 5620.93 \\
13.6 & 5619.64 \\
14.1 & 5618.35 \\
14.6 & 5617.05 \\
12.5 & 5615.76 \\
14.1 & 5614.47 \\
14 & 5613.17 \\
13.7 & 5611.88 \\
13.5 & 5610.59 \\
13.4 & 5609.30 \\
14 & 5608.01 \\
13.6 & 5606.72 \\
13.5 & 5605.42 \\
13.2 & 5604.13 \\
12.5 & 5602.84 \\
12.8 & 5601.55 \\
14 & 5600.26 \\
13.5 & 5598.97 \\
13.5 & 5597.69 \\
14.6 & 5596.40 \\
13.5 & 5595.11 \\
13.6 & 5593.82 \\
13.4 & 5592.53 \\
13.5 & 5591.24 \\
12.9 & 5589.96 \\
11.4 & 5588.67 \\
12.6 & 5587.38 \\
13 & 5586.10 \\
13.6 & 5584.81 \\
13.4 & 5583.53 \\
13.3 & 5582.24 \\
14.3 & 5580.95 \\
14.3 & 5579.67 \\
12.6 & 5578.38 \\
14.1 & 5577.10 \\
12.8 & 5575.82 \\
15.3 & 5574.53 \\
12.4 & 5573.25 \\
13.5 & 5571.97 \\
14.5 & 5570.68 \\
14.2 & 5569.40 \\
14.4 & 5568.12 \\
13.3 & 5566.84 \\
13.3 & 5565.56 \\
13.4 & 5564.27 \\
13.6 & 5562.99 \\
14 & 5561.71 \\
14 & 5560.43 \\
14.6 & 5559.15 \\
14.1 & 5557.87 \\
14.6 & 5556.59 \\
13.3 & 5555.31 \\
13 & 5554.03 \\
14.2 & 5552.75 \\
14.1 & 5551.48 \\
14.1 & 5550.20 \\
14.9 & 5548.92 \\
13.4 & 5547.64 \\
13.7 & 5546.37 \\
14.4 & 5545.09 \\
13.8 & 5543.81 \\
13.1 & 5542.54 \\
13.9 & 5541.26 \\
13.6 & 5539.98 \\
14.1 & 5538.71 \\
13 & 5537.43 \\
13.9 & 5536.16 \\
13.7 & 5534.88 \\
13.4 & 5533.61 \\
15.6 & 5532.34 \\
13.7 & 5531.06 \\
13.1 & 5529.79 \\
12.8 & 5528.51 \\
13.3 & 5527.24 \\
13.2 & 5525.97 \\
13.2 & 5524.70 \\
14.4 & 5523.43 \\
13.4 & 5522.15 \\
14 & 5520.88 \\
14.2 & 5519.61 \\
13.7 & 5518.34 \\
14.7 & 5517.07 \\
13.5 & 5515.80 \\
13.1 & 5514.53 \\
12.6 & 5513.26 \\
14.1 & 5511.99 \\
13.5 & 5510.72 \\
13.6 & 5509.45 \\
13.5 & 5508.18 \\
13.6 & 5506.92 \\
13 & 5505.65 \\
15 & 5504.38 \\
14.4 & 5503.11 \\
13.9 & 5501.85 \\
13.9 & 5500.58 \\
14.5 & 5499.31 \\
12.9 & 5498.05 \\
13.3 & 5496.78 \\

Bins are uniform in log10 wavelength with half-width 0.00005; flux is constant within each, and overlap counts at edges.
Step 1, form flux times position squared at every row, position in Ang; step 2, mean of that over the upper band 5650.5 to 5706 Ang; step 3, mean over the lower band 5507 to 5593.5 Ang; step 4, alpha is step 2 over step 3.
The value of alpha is 1.0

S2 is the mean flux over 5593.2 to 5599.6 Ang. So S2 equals 13.8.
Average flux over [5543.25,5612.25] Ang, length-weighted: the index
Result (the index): 13.6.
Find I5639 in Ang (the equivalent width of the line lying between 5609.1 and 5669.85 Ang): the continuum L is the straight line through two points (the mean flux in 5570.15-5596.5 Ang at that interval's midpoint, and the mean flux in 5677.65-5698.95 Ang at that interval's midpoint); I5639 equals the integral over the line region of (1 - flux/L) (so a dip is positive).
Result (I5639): 0.58 Ang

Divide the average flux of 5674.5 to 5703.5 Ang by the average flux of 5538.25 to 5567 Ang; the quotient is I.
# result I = 1.0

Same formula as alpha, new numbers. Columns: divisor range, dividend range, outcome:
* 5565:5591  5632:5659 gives 1.00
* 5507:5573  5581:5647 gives 1.00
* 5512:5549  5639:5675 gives 1.01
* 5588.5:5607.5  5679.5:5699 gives 1.04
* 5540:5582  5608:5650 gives 1.00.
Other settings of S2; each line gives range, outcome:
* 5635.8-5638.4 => 12.9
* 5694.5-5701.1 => 13.1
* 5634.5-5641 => 13.3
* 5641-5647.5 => 13.2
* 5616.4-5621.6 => 13.9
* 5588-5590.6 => 12.1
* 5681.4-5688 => 13.6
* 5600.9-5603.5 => 12.7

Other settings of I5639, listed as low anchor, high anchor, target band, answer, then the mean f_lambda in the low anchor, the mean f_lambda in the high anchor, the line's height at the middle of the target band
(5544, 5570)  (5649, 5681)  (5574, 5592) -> 0.6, 13.9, 13.3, 13.8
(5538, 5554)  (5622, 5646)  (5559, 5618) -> 0.6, 13.9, 13.5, 13.7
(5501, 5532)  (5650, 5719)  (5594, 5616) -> -0.2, 13.7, 13.2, 13.4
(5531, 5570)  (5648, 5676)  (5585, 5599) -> 0.4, 13.9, 13.2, 13.6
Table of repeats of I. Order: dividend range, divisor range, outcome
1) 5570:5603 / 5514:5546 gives 0.98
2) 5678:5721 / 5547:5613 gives 0.97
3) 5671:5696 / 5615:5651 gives 1.02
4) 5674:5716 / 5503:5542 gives 0.97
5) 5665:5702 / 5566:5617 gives 1.00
